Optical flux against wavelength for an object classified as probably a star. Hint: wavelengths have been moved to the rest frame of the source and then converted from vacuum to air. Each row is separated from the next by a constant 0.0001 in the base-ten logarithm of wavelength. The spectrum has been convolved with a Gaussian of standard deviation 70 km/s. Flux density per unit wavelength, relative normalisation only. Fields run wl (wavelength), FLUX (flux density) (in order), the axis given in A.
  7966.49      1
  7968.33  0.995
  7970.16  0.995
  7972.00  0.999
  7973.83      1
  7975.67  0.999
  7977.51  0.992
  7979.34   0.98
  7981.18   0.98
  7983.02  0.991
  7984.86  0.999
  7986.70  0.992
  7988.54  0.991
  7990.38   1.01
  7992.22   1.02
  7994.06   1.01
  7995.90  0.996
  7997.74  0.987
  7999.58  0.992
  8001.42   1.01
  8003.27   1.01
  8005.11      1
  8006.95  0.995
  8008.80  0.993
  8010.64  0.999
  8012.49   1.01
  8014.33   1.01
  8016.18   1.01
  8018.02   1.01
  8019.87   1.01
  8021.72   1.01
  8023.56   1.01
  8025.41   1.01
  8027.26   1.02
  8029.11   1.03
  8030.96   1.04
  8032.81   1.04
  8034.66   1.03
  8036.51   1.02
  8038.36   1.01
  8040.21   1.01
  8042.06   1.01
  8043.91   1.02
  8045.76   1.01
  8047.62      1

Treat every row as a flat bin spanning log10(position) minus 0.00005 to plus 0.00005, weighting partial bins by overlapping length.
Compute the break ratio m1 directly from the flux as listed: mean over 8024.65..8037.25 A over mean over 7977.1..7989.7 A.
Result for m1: 1.04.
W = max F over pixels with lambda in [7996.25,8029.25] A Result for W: 1.03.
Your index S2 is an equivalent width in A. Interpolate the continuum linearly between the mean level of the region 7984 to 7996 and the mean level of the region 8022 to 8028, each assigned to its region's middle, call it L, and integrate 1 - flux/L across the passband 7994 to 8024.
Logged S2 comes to 0.2 A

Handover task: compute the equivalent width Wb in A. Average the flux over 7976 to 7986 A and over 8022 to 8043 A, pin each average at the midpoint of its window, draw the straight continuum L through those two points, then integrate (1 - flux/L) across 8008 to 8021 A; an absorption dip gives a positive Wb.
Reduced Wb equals 0.04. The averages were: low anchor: 0.989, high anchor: 1.02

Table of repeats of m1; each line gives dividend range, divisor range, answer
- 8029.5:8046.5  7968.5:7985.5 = 1.03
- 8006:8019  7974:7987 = 1.01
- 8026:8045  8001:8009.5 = 1.02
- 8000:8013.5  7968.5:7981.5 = 1.01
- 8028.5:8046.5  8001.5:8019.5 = 1.02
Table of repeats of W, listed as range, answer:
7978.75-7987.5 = 0.999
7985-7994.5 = 1.02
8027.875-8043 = 1.04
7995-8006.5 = 1.01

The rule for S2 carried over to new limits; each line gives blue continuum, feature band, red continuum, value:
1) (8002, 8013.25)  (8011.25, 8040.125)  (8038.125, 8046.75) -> -0.32 A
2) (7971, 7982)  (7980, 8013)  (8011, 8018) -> 0.07 A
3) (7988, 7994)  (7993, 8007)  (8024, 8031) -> 0.15 A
